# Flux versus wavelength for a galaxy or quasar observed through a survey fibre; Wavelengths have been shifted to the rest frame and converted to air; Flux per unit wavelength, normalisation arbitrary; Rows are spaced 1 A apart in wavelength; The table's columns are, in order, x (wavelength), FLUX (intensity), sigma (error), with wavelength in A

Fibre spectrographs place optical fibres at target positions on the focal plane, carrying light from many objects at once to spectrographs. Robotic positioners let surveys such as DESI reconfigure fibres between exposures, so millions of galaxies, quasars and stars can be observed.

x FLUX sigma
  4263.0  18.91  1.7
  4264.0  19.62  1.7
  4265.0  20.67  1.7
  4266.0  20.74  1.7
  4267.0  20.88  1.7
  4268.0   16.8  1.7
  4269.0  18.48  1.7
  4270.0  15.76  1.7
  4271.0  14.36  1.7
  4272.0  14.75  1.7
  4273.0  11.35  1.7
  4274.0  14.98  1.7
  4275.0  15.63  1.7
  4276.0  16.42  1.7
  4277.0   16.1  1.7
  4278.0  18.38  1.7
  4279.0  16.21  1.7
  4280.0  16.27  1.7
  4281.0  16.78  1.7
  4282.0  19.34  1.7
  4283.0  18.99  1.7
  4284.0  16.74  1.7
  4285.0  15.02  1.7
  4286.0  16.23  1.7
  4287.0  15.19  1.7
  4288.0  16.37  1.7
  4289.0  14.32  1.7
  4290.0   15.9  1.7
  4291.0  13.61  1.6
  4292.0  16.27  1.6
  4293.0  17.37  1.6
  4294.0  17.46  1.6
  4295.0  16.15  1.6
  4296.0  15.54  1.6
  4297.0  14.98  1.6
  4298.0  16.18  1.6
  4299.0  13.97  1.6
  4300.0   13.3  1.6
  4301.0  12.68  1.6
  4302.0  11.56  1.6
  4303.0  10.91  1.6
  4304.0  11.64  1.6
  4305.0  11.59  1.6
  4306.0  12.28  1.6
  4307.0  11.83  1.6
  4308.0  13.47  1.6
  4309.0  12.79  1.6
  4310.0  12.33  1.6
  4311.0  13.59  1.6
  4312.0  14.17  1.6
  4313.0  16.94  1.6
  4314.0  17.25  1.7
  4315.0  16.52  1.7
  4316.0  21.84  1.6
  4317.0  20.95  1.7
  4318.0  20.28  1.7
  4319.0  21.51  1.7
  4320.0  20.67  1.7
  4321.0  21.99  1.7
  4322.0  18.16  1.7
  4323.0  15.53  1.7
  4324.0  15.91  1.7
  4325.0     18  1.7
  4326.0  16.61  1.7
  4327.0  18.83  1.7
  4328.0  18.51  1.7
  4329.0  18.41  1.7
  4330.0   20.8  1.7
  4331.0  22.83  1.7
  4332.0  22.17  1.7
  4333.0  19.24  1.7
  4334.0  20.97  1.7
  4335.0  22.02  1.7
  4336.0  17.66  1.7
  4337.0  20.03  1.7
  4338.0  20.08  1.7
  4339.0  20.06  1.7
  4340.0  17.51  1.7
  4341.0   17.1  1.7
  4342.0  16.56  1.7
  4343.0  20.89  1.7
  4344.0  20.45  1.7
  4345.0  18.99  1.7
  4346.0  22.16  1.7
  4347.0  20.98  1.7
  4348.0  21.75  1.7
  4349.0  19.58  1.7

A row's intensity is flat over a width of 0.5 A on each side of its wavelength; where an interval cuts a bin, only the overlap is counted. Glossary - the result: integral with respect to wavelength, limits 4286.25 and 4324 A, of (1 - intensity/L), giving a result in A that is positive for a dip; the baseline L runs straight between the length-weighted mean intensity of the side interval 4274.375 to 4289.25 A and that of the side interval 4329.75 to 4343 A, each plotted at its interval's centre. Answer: 5.0 A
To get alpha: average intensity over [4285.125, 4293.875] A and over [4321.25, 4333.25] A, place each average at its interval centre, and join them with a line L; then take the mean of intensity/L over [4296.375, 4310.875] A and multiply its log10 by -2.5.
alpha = 0.29 mag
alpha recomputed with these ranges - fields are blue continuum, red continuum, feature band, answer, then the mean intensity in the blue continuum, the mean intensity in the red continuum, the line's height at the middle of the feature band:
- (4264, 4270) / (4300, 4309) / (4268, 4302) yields -0.01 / 19.2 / 12.1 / 15.8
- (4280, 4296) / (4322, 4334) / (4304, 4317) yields 0.21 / 16.4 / 18.9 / 17.8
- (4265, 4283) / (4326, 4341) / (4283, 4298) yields 0.11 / 16.8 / 19.7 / 17.6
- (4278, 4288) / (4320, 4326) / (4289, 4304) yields 0.18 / 16.8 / 18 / 17.2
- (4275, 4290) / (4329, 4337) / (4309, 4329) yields 0.10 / 16.5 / 20.6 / 19.5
